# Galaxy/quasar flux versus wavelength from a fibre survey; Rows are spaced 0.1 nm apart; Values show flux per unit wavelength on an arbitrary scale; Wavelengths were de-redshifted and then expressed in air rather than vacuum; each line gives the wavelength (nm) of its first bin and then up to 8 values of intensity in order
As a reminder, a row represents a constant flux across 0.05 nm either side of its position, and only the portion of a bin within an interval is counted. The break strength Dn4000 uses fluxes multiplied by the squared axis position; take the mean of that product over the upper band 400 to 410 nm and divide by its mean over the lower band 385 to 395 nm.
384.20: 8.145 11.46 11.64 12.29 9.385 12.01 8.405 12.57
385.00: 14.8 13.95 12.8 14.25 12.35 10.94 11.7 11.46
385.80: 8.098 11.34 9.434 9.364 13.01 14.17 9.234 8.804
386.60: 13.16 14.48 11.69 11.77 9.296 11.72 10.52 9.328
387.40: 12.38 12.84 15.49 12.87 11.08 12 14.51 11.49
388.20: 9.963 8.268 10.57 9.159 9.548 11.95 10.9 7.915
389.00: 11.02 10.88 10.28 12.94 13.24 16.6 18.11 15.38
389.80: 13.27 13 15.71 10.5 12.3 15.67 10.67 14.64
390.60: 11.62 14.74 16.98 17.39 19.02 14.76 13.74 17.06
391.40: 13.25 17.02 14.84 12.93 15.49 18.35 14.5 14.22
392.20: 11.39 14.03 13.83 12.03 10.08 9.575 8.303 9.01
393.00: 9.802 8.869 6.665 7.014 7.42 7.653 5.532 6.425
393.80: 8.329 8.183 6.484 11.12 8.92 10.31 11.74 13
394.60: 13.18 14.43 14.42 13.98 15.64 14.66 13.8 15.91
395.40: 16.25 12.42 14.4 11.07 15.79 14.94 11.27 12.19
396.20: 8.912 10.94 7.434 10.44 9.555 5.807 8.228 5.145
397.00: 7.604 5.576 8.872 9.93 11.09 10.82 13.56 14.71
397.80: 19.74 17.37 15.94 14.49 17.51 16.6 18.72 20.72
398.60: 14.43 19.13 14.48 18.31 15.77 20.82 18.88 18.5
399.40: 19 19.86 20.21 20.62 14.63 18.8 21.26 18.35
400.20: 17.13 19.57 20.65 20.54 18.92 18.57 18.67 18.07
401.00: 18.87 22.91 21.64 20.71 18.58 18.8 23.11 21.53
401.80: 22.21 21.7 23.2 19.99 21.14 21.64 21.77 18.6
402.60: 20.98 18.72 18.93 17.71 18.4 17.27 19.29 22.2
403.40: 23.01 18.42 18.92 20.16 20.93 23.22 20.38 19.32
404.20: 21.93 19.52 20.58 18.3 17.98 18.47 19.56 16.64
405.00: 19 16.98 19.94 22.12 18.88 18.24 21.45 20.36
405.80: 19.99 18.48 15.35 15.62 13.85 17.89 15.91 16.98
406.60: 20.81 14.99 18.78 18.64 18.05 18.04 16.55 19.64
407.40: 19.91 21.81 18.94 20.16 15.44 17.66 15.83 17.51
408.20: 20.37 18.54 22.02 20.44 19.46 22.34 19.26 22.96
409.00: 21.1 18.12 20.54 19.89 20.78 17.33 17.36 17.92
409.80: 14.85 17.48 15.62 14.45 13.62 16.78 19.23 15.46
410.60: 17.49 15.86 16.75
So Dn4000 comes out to 1.7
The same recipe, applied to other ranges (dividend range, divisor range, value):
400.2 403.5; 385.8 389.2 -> 1.94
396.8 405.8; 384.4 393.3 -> 1.59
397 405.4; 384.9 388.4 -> 1.71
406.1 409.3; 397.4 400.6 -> 1.11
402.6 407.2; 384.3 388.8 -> 1.80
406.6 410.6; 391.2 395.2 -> 1.72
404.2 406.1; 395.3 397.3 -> 1.89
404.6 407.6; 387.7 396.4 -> 1.61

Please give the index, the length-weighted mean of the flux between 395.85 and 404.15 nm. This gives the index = 17.2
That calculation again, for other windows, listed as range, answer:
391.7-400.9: 13.5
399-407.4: 19.3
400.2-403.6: 20.1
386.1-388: 11.9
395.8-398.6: 12.3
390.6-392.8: 14.3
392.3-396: 11.2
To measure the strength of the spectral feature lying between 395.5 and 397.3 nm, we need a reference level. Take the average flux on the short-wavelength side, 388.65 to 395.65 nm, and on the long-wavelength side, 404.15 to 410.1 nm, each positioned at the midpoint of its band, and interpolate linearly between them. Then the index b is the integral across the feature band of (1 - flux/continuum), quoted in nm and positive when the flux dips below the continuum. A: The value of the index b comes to 0.54 nm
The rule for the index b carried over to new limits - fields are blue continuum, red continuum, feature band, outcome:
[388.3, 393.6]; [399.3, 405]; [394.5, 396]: 0.11 nm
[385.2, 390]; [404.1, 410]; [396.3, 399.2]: 0.40 nm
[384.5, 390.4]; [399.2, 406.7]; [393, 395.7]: 0.76 nm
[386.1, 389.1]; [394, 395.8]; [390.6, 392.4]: -0.42 nm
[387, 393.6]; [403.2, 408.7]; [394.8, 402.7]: -0.12 nm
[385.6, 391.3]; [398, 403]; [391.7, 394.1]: 0.74 nm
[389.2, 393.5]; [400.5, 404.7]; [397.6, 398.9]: 0.04 nm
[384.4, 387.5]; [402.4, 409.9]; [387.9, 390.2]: 0.11 nm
